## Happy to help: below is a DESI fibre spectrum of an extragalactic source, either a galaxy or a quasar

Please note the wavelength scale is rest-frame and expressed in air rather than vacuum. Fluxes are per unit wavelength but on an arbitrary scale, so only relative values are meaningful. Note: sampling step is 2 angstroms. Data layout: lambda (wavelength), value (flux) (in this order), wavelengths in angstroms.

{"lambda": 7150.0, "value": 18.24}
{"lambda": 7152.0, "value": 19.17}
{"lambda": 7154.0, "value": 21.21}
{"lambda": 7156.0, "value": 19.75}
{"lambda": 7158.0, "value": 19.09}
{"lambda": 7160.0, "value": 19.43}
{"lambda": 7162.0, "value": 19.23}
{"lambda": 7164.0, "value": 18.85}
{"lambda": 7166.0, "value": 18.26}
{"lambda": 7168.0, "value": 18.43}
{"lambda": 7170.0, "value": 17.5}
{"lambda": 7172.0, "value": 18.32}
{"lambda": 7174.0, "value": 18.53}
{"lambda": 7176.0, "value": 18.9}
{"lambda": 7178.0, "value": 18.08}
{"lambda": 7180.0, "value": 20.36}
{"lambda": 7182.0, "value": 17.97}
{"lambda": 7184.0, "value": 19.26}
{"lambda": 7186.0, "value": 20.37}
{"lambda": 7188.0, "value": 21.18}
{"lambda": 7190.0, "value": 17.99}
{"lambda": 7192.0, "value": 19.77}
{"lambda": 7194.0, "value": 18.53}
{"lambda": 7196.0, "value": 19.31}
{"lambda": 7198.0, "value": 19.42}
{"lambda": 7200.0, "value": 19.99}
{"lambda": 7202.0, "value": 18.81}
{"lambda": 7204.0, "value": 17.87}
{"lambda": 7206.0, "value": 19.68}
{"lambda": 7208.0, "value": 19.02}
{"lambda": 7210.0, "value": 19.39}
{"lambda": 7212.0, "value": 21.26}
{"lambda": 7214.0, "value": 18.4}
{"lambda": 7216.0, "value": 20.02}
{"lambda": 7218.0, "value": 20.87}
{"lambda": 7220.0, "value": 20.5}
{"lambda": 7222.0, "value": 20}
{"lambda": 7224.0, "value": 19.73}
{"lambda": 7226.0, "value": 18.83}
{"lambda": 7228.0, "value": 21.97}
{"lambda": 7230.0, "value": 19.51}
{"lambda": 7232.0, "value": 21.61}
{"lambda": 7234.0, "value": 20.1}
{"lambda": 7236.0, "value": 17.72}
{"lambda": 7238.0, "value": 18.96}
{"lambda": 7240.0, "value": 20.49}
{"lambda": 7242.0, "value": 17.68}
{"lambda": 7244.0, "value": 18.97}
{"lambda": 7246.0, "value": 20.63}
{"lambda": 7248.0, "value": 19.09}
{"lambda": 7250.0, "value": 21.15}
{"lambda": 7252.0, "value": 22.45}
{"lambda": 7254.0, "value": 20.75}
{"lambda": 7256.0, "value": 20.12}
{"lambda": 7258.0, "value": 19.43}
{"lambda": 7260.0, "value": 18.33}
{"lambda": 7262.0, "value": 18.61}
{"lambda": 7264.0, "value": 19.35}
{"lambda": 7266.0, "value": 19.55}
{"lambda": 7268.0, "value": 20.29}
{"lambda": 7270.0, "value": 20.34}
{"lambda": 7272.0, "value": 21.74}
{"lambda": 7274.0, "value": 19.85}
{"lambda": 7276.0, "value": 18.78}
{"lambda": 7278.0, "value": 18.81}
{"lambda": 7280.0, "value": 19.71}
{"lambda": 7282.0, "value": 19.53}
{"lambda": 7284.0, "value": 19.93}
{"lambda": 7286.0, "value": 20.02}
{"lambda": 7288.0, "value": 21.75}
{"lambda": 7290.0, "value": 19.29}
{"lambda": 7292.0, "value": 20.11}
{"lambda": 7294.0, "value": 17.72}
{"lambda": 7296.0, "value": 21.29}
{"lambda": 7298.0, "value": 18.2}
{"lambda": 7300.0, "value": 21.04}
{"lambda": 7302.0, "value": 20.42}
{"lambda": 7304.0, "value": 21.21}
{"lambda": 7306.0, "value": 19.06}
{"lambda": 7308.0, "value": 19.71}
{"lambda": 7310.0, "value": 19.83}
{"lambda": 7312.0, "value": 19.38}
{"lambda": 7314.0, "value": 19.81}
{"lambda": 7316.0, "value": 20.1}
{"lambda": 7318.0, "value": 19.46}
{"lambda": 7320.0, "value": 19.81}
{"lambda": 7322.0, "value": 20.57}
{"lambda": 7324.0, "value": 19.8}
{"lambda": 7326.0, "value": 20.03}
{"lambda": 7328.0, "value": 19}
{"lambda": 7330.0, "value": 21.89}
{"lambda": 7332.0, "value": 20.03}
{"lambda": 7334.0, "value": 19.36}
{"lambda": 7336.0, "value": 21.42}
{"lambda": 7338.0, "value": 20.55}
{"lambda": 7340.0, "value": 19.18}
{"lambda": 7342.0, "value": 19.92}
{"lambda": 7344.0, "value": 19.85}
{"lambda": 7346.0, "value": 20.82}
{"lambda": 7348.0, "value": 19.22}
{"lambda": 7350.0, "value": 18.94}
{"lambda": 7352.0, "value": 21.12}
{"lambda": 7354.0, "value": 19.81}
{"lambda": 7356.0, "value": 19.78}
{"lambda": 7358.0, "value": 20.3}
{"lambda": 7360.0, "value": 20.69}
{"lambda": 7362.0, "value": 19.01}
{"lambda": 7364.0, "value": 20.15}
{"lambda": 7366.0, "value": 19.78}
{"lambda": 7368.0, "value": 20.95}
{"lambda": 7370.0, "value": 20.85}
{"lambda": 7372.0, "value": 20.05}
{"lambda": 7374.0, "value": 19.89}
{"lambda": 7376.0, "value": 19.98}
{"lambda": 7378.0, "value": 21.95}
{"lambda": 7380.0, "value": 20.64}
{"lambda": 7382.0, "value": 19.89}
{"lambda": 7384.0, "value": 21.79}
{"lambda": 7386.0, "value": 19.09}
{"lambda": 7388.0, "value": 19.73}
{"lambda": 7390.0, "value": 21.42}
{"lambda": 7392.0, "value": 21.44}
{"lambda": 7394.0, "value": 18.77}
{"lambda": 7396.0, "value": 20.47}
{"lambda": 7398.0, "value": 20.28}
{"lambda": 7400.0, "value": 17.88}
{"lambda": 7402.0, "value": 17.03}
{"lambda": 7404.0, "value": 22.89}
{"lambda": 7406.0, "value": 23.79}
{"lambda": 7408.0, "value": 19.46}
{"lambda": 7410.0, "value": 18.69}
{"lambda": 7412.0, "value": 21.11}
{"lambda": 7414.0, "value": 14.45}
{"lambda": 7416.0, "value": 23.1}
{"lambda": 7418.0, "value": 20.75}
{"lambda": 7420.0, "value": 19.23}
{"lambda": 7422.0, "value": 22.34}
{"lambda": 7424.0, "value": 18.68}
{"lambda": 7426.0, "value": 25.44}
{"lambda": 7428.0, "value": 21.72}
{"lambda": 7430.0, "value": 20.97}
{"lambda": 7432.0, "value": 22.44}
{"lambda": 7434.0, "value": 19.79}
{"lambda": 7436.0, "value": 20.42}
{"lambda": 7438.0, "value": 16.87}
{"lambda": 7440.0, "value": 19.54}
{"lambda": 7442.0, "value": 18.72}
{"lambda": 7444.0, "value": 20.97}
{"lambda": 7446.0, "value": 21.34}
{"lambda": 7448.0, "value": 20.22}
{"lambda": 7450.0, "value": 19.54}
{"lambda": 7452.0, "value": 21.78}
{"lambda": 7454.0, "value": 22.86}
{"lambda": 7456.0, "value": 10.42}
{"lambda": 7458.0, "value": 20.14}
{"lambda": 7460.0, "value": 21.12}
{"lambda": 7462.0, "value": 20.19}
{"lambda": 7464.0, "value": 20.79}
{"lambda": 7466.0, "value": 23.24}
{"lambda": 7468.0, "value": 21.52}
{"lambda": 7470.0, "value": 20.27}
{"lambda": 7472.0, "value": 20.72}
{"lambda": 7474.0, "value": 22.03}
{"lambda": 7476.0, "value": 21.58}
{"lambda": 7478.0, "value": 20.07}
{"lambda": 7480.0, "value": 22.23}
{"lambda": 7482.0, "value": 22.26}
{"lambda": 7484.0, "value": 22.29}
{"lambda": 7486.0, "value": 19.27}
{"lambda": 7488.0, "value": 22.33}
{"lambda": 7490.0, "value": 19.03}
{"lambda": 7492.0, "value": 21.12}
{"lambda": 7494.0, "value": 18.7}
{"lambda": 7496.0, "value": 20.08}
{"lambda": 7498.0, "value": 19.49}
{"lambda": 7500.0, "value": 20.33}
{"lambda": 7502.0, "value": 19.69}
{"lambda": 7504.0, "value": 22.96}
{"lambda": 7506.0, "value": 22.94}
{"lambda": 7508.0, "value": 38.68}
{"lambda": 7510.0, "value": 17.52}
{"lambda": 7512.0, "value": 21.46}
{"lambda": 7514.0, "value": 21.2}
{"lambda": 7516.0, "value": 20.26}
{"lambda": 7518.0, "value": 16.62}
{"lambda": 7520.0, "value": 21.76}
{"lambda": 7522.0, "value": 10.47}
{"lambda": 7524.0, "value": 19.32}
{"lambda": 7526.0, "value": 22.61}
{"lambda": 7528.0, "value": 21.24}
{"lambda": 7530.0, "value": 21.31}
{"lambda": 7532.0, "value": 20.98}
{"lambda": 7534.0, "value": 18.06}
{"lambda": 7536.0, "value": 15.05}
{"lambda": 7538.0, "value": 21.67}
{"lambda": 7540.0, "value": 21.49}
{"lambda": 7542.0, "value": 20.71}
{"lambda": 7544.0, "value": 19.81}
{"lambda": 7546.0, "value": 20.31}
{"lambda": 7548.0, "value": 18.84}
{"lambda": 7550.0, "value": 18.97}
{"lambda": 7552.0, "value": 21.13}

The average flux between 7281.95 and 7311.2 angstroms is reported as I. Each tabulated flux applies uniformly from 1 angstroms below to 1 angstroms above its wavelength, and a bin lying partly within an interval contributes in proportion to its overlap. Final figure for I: 20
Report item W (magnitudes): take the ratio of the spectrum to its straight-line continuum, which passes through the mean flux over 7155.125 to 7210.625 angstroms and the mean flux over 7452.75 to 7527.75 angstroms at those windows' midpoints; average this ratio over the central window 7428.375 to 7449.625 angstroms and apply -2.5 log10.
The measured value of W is 0.02 mag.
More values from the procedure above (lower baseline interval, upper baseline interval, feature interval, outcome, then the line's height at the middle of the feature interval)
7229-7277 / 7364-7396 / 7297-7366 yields 0.01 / 20.2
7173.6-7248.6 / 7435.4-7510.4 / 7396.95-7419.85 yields 0.03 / 20.6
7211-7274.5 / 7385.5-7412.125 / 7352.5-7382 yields -0.01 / 20.1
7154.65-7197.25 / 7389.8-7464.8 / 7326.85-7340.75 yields -0.03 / 19.7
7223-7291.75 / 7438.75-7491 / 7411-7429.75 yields -0.02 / 20.4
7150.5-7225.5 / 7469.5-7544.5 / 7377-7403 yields 0.01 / 20.2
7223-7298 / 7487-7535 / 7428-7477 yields 0.01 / 20.5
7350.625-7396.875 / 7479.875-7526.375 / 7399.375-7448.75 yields 0.01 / 20.5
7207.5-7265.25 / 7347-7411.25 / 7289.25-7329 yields 0.01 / 20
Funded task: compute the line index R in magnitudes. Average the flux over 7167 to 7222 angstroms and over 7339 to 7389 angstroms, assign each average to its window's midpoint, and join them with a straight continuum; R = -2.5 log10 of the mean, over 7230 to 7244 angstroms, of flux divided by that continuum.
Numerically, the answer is 0.005 mag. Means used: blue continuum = 19.3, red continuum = 20.1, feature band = 19.4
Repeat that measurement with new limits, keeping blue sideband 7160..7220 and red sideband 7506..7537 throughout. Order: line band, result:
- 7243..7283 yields -0.02 mag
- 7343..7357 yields -0.01 mag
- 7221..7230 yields -0.04 mag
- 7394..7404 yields 0.04 mag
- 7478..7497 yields -0.02 mag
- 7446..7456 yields 0.01 mag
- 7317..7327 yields -0.01 mag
